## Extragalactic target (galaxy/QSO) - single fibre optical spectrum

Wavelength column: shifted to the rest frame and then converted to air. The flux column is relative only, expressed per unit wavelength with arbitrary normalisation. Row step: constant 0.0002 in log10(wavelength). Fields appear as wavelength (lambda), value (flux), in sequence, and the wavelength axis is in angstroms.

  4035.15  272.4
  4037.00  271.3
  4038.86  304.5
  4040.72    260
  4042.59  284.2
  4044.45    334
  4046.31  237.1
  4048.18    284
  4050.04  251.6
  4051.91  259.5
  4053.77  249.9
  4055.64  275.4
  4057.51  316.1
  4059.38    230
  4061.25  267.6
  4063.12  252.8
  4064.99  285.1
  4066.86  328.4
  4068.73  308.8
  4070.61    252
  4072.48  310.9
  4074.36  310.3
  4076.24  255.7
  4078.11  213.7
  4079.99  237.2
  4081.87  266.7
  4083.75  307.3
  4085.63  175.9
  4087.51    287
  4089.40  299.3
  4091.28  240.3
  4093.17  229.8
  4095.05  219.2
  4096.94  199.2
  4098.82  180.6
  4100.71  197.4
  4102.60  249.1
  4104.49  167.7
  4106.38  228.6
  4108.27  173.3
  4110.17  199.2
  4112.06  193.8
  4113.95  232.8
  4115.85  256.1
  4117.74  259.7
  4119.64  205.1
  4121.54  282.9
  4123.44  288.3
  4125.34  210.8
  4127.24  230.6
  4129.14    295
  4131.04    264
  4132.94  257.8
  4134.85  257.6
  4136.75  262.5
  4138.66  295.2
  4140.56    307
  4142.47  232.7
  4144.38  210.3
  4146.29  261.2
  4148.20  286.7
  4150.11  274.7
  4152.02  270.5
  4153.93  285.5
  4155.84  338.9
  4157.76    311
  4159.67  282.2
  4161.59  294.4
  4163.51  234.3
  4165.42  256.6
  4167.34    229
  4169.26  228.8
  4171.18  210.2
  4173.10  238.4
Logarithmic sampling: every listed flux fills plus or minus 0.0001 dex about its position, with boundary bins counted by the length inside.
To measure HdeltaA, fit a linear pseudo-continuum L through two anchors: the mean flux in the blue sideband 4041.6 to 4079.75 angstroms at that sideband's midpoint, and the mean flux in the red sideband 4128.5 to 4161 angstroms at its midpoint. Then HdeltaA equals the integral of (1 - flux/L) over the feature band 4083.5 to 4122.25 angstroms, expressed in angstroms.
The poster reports 6.9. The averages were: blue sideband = 275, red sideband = 276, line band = 226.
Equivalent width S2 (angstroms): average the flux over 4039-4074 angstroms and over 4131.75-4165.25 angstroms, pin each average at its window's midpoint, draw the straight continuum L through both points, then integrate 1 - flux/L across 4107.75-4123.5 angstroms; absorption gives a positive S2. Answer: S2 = 2.55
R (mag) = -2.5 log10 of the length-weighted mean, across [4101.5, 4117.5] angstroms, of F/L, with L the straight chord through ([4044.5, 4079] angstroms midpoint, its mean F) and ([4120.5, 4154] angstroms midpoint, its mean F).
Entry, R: 0.24 mag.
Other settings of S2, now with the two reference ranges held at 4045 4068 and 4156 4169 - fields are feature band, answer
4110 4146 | 2.6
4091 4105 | 3.1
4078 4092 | 0.8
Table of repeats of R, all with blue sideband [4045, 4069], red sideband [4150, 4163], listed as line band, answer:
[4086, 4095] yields 0.10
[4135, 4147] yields 0.11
